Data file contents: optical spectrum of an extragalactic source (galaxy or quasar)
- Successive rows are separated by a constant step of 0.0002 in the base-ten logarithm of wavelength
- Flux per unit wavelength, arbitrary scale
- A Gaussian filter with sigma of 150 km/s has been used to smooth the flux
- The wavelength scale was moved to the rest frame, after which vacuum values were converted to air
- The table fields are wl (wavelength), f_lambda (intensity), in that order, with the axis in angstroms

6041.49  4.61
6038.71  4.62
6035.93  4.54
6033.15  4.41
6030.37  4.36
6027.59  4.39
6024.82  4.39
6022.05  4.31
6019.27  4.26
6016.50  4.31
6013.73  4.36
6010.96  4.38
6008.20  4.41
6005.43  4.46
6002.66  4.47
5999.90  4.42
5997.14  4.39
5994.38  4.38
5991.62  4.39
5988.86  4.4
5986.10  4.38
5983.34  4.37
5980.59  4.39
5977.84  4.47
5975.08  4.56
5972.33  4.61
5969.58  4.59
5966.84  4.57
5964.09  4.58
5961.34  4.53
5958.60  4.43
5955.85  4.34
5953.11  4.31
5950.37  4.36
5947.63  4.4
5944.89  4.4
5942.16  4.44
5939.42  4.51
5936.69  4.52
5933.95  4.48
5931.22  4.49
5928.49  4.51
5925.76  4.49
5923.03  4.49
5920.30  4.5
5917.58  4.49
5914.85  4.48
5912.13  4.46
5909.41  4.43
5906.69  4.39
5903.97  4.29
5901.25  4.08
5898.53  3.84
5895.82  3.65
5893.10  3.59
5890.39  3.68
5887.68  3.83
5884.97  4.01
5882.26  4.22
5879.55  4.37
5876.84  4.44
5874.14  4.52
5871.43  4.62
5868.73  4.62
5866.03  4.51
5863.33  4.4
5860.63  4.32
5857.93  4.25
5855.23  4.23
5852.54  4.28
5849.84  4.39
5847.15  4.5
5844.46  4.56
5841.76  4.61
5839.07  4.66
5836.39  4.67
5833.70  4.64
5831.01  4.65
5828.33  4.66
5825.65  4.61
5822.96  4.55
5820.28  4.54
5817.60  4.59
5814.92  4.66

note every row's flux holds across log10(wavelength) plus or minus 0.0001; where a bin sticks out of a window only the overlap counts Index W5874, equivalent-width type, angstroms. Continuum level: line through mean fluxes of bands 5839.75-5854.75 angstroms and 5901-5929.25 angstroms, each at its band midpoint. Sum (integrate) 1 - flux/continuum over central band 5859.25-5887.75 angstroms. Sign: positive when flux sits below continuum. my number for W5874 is 0.5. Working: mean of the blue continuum 4.46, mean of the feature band 4.37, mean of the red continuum 4.43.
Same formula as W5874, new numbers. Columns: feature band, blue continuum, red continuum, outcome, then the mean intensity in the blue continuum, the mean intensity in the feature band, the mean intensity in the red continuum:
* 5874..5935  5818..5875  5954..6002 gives 3.34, 4.51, 4.24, 4.46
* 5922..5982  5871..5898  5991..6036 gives -3.44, 4.07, 4.48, 4.39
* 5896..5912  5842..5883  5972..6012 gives 0.87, 4.42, 4.19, 4.43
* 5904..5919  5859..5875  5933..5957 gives 0.05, 4.49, 4.44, 4.42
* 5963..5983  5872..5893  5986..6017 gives -0.89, 4.14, 4.53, 4.4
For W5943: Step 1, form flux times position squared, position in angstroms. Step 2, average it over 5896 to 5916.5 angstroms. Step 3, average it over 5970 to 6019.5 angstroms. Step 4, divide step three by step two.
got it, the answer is 1.07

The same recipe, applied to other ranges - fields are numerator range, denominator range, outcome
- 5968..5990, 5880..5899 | 1.20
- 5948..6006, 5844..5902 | 1.09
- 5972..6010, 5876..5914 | 1.12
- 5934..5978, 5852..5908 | 1.09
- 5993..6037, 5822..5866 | 1.03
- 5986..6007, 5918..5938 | 1.00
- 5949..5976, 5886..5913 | 1.14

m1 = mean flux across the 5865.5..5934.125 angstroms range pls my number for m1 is 4.28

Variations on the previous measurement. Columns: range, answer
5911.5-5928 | 4.49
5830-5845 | 4.63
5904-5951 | 4.46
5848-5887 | 4.36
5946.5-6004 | 4.45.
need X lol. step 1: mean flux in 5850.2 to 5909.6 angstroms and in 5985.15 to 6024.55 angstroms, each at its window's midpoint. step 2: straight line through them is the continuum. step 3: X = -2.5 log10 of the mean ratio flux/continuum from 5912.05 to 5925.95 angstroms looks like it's -0.06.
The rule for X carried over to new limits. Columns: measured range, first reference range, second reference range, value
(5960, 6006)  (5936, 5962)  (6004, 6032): -0.019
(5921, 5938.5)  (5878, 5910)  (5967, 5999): -0.075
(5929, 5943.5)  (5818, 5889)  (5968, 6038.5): -0.013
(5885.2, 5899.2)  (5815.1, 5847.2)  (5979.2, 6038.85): 0.210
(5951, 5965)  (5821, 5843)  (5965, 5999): 0.014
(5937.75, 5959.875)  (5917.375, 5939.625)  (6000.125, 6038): 0.018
